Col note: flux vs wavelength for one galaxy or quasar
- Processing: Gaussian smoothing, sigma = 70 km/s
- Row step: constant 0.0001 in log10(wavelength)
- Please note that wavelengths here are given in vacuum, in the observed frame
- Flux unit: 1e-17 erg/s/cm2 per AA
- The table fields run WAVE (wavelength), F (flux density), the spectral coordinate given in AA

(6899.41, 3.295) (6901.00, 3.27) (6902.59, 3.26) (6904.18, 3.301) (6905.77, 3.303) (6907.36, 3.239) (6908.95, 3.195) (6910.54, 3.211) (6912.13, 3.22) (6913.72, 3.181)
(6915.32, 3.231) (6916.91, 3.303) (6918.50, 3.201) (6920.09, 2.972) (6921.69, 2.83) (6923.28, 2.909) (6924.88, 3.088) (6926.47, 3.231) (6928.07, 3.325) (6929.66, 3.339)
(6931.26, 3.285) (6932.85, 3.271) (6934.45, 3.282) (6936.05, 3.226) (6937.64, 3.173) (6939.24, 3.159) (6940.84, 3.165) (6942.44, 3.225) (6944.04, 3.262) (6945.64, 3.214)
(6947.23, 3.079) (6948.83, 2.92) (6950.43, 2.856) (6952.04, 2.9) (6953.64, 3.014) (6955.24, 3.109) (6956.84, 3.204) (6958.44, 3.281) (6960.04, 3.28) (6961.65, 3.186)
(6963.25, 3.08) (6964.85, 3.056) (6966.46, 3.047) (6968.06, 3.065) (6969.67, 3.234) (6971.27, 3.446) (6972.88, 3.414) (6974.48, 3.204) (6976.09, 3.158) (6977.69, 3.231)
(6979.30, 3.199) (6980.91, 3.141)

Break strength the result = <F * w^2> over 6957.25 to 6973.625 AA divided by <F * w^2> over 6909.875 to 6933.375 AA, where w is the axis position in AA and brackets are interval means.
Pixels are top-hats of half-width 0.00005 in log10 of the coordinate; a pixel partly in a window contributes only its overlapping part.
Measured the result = 1.0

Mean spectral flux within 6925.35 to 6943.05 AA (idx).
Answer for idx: 3.24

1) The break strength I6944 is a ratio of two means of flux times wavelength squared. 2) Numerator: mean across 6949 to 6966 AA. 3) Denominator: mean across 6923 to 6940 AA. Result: 1.0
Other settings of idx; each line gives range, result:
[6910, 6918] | 3.23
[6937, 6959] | 3.11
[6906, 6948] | 3.19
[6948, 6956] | 2.96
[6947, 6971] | 3.1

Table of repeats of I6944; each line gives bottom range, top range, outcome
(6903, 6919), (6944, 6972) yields 0.98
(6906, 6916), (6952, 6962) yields 0.99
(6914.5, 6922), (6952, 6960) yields 1.02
